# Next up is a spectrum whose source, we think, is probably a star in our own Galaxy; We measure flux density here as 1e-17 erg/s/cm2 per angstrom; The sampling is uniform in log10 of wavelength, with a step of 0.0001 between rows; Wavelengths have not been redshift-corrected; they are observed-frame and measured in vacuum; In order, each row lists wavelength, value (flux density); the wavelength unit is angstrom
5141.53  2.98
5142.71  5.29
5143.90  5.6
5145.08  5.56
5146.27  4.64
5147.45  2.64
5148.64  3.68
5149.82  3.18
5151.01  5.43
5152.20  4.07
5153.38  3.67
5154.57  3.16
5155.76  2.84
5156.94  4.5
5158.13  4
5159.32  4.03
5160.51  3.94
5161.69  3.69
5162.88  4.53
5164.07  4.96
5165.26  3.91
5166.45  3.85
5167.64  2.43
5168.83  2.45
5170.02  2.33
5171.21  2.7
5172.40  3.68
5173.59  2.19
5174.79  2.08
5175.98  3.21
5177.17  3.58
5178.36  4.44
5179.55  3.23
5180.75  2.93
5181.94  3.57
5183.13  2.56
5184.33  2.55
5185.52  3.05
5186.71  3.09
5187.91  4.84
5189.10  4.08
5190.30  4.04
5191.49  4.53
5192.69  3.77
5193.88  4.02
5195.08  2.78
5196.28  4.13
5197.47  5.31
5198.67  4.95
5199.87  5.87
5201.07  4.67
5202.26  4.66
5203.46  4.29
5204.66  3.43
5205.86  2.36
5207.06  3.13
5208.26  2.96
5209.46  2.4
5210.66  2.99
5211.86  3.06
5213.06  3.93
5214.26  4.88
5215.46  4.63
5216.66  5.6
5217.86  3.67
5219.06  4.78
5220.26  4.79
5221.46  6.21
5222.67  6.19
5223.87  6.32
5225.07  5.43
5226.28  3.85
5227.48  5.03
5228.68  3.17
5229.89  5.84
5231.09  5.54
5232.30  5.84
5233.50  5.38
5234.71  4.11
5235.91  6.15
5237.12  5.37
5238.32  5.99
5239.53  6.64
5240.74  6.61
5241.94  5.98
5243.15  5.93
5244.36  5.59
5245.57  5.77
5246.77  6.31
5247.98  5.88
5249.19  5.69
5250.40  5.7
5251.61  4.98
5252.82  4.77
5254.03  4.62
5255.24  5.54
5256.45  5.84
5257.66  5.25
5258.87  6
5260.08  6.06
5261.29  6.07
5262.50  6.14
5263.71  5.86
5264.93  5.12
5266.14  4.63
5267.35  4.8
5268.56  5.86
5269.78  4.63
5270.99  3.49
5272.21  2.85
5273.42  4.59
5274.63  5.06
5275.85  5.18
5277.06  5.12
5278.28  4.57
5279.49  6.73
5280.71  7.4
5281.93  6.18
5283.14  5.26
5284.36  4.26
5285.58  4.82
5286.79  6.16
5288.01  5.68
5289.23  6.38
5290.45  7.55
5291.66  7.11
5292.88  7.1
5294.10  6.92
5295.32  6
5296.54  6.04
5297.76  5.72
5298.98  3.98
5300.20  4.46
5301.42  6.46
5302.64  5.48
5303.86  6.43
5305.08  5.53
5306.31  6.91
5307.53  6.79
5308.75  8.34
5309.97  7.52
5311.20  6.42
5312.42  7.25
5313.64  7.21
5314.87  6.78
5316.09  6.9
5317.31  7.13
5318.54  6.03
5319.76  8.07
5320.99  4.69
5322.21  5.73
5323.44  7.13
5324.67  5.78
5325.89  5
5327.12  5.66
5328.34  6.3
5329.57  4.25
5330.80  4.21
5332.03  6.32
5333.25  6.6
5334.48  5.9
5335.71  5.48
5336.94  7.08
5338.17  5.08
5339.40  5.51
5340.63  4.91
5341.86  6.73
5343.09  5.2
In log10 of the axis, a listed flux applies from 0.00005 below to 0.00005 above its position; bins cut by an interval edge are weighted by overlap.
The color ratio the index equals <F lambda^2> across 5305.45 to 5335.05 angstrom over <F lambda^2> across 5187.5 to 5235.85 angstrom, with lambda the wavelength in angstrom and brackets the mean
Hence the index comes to 1.49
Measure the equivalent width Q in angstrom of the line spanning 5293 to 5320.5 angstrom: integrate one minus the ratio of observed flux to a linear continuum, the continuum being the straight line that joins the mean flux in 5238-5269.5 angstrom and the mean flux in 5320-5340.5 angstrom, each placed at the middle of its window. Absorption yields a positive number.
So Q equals -3.8 angstrom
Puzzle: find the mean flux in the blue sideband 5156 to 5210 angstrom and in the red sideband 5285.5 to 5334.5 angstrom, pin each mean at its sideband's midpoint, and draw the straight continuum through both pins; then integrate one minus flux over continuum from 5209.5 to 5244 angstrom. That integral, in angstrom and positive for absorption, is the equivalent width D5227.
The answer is -4.2 angstrom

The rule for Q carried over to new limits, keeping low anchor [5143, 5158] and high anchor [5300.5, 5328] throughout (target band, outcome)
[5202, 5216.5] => 4.0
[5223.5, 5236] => 0.4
